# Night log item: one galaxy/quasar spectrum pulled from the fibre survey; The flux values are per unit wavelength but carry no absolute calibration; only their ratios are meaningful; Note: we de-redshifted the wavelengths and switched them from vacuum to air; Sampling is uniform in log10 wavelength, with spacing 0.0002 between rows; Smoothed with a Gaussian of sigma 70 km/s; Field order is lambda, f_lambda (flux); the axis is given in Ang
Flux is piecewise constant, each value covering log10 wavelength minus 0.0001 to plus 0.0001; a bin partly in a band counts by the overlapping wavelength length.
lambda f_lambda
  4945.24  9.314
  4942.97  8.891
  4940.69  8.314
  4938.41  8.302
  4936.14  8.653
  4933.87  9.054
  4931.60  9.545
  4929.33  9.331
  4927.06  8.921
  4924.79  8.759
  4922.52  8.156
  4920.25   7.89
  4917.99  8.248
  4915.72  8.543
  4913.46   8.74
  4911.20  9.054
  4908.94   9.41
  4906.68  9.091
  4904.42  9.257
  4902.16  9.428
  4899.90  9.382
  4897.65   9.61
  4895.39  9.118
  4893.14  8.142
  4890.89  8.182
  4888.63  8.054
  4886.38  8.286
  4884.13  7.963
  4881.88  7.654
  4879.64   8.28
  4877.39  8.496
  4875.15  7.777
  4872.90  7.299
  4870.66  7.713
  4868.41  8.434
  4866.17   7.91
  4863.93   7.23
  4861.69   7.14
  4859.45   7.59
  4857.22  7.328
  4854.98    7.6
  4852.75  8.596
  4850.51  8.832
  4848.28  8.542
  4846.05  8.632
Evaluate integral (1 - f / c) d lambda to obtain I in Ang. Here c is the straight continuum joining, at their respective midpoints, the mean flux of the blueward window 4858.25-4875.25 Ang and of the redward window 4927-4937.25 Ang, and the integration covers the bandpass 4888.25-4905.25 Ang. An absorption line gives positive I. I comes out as -1.2 Ang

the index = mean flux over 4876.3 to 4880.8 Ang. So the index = 8.39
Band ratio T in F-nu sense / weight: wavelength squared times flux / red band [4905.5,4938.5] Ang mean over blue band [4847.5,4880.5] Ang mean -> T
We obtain 1.14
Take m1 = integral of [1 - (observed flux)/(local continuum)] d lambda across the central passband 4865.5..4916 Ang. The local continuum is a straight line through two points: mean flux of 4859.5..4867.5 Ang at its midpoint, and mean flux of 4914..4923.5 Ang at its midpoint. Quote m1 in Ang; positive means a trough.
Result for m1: -4.2 Ang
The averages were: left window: 7.47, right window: 8.24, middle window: 8.52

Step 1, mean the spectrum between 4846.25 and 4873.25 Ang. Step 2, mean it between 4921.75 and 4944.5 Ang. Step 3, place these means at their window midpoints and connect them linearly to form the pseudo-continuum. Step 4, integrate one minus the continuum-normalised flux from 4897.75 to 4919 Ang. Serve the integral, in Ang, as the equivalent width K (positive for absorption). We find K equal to -1.38 Ang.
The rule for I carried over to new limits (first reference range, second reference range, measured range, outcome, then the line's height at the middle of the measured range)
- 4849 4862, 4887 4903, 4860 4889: 1.7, 8.35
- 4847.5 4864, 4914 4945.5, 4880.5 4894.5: 0.3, 8.23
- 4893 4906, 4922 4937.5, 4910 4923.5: 0.9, 9.07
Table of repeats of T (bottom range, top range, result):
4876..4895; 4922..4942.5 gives 1.10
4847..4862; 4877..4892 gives 1.03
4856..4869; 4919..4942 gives 1.18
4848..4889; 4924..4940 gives 1.16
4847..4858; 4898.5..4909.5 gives 1.16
